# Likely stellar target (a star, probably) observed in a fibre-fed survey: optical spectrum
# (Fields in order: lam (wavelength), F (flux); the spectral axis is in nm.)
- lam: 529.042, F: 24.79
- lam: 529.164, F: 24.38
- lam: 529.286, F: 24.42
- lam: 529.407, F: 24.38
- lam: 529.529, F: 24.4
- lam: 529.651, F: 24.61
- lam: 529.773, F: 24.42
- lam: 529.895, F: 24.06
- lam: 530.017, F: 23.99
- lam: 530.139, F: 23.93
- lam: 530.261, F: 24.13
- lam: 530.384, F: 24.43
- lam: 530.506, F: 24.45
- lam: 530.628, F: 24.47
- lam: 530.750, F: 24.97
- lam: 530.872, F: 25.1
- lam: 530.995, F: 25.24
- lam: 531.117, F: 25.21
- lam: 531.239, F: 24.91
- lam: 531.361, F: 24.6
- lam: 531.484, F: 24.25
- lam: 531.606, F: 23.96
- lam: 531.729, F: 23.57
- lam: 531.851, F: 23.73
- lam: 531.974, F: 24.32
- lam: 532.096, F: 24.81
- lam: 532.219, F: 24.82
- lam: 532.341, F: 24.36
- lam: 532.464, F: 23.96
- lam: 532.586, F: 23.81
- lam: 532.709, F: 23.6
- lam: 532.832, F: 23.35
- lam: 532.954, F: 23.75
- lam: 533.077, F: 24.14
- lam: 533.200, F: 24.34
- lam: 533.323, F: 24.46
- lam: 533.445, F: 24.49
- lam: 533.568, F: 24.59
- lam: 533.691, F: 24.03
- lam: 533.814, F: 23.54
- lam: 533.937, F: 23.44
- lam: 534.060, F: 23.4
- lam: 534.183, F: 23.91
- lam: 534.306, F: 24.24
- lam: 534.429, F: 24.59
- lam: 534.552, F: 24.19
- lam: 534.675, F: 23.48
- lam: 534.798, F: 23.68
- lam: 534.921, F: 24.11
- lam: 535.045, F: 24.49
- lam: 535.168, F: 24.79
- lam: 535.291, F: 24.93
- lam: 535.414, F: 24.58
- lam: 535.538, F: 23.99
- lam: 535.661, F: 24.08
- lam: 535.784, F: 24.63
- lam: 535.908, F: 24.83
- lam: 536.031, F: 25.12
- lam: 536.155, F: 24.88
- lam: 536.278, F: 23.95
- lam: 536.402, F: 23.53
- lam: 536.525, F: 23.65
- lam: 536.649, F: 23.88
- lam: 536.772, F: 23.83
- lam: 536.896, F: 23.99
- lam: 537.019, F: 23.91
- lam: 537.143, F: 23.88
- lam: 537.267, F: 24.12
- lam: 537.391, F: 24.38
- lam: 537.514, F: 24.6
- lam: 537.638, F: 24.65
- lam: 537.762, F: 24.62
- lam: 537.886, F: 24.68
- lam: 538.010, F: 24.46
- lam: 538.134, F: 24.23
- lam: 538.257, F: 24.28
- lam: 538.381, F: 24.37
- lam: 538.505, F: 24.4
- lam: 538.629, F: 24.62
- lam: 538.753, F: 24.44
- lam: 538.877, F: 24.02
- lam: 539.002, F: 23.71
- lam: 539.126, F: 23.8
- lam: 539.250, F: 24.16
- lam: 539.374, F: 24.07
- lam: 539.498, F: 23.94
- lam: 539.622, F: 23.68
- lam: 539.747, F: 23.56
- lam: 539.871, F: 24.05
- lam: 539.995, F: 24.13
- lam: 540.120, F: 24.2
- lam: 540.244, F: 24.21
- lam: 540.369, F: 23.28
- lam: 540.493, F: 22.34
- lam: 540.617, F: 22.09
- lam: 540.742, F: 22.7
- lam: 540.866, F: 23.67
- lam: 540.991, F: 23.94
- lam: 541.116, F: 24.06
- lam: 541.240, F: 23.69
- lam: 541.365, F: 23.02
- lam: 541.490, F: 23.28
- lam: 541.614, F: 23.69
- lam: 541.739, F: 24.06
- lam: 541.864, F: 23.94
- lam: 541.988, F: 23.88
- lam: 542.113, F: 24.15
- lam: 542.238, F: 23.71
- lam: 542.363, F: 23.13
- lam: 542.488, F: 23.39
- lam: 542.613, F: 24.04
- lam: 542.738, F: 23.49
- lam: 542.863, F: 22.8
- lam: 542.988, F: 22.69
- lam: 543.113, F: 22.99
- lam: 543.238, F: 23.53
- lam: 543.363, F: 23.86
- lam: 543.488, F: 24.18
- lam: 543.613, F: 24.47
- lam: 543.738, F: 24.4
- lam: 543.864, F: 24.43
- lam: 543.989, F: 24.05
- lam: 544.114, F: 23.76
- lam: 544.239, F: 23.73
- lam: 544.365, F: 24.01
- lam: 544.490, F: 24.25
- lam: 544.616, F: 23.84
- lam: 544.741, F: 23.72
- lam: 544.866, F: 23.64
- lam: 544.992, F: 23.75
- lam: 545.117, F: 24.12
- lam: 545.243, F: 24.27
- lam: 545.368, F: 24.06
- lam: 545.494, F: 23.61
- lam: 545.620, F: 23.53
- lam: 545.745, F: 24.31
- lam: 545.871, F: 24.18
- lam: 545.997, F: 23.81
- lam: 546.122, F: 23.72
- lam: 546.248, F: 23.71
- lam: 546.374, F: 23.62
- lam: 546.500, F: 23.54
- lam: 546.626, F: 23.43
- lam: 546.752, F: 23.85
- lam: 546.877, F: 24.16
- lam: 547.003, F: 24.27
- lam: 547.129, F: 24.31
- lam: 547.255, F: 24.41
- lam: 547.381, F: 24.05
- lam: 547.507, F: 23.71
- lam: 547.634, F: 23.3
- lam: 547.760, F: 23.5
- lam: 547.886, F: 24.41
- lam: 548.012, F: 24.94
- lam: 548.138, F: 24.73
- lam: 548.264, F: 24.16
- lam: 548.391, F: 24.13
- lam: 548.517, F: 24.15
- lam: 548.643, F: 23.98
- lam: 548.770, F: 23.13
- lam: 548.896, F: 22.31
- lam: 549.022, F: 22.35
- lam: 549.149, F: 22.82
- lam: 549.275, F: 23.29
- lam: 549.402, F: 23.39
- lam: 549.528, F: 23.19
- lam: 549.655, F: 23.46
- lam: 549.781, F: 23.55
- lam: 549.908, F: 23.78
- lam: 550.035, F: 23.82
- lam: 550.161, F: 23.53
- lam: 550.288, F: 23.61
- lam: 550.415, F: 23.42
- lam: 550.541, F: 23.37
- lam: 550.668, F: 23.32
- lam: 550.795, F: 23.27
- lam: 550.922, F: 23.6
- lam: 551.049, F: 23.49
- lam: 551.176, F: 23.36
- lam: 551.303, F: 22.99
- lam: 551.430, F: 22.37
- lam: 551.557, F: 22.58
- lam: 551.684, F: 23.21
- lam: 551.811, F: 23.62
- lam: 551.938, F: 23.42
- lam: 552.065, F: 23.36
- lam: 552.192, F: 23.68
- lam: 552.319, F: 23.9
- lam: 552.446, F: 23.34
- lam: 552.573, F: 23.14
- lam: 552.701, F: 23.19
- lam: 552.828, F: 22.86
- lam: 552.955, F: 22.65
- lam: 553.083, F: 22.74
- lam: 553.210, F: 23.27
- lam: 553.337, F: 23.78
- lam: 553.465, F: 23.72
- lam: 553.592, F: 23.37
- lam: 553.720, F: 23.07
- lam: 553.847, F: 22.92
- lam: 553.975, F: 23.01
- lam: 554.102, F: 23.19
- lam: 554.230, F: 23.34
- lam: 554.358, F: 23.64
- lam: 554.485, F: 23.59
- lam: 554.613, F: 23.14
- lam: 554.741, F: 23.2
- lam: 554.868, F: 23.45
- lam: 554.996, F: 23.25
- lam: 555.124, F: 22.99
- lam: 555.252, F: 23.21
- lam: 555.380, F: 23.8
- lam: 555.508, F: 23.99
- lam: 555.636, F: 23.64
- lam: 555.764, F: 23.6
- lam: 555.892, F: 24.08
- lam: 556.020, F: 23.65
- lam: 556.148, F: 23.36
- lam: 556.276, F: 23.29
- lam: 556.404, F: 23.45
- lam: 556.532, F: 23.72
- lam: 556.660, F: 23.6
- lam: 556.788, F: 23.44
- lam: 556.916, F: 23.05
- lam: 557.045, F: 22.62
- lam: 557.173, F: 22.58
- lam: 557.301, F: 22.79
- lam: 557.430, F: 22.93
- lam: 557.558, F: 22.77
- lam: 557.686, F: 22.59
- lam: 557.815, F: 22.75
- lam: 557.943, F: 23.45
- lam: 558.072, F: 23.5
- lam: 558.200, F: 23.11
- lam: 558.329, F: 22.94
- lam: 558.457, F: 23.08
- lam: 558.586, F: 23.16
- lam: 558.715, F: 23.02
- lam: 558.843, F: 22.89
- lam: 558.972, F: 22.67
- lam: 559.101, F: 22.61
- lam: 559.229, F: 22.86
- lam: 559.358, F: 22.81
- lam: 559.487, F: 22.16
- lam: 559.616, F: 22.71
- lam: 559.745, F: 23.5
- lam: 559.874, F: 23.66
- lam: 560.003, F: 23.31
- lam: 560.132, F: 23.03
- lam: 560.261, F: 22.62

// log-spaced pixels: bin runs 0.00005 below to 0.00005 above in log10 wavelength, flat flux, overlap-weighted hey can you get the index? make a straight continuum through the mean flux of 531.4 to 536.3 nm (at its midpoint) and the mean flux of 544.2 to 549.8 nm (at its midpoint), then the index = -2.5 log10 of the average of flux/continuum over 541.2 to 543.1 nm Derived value 0.02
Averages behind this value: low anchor 24.2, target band 23.5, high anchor 23.8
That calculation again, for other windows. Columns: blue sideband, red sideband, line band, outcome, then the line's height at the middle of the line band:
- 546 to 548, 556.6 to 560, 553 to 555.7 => -0.002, 23.3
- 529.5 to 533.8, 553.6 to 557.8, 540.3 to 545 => 0.010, 23.8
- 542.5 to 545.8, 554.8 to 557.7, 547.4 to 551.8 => 0.005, 23.6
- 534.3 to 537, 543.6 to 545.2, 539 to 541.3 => 0.021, 24.1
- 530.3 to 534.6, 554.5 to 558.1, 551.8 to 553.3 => 0.007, 23.4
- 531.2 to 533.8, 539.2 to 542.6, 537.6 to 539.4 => -0.023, 23.8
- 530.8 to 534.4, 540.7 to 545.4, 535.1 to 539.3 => -0.013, 24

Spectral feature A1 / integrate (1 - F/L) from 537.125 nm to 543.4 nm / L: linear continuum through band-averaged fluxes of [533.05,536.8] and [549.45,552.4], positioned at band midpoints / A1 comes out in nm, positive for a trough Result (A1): 0.029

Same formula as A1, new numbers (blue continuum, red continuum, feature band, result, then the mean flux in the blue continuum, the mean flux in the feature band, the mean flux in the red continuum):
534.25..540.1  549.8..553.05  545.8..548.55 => -0.05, 24.2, 24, 23.3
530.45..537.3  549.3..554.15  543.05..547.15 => -0.05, 24.2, 23.9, 23.3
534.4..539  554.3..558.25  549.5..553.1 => 0.04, 24.3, 23.3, 23.3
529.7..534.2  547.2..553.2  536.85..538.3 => -0.02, 24.2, 24.3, 23.5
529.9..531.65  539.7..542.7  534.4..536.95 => -0.02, 24.5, 24.2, 23.6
